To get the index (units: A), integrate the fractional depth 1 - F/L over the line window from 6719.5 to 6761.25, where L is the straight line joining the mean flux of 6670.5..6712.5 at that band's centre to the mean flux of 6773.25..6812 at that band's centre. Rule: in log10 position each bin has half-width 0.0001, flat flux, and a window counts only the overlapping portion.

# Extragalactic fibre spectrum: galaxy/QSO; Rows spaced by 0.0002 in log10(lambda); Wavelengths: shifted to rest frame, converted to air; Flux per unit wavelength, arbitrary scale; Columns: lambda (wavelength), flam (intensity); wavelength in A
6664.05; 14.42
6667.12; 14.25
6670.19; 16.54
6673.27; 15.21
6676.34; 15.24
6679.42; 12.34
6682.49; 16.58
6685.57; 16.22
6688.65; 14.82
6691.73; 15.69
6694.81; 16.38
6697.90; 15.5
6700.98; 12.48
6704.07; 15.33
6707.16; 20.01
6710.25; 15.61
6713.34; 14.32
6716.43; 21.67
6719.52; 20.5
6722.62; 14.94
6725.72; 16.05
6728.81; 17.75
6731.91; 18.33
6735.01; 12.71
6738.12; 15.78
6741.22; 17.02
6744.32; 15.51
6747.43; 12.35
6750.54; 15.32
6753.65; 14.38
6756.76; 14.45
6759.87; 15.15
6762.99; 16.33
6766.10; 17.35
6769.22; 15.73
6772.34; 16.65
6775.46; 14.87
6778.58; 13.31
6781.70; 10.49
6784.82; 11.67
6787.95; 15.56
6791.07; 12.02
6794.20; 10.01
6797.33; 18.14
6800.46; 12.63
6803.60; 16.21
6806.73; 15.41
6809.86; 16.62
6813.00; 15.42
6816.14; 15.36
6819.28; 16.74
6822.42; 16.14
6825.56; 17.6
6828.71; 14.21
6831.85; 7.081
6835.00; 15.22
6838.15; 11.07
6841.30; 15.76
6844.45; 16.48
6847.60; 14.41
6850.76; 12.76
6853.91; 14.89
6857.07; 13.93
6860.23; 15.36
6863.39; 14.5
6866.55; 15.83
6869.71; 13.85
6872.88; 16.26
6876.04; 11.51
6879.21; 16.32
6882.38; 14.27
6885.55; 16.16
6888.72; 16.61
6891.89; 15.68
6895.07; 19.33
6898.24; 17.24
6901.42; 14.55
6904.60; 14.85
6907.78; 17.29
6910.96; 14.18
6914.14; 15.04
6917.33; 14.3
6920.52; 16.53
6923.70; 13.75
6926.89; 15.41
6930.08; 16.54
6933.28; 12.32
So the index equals -2.20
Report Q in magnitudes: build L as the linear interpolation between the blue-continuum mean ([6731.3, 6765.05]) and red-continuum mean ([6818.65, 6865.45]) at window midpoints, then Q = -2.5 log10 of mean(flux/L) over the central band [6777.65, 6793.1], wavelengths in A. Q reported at 0.19 mag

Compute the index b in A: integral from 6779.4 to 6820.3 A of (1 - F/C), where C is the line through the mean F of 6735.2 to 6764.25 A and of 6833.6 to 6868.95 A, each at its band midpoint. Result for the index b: 1.4 A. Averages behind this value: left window 15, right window 14.5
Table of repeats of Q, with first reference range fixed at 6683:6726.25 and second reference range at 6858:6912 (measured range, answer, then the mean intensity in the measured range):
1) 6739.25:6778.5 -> 0.054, 15.4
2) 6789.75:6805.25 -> 0.154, 13.8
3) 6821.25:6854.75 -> 0.119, 14.1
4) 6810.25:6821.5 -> -0.005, 15.9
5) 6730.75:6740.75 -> 0.041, 15.6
